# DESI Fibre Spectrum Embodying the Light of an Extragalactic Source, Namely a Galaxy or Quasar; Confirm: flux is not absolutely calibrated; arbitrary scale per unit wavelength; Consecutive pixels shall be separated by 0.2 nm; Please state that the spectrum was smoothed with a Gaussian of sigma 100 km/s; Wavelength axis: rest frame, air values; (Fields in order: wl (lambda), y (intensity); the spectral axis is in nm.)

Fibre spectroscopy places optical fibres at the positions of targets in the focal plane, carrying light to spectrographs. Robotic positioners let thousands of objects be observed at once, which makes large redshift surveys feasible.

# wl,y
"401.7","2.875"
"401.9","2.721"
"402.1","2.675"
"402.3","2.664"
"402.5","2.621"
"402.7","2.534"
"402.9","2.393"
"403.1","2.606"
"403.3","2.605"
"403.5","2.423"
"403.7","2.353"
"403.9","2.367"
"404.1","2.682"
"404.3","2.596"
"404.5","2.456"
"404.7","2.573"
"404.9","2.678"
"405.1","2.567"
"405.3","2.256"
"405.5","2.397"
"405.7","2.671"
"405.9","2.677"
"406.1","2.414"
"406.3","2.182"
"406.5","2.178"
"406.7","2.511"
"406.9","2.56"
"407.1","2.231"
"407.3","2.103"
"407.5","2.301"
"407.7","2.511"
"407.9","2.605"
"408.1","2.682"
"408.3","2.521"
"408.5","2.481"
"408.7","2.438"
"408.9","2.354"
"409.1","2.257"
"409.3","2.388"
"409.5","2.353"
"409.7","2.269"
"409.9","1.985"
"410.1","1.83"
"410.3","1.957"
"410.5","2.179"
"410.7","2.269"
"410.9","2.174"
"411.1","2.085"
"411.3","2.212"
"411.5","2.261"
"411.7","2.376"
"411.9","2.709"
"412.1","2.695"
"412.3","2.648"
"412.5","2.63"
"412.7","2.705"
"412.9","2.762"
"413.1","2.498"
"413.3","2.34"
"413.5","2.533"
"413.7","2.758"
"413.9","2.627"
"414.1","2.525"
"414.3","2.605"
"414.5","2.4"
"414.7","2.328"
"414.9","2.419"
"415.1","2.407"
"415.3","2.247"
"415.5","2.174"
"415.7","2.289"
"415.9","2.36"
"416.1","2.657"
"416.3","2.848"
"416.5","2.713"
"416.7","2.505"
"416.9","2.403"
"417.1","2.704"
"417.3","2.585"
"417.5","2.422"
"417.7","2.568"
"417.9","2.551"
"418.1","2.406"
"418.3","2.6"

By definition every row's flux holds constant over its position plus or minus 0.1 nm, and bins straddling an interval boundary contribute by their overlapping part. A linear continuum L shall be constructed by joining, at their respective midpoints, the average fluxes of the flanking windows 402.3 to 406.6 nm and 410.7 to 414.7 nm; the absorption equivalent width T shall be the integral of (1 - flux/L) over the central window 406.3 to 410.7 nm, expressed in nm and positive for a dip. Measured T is 0.31 nm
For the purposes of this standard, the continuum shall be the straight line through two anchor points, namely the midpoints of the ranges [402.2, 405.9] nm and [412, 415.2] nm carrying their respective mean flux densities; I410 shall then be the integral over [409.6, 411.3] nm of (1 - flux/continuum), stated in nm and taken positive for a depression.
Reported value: 0.30 nm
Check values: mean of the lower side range 2.53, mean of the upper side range 2.55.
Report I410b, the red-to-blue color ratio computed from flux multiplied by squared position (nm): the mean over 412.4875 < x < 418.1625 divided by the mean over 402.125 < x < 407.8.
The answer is 1.1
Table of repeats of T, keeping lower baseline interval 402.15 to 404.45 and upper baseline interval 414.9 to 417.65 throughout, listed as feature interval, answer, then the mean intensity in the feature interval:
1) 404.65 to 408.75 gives 0.11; 2.45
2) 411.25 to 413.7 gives -0.05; 2.55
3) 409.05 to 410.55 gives 0.22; 2.15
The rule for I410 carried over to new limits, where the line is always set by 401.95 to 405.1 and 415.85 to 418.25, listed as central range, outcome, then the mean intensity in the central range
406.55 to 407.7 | 0.09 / 2.35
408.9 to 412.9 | 0.36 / 2.33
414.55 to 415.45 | 0.08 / 2.34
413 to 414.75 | 0.03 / 2.52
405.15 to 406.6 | 0.09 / 2.4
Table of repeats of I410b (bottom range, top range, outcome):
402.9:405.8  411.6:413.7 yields 1.08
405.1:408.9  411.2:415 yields 1.07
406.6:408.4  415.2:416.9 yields 1.05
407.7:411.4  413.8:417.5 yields 1.12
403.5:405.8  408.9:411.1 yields 0.89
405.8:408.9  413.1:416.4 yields 1.06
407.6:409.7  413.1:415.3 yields 1.04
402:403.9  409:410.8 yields 0.88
